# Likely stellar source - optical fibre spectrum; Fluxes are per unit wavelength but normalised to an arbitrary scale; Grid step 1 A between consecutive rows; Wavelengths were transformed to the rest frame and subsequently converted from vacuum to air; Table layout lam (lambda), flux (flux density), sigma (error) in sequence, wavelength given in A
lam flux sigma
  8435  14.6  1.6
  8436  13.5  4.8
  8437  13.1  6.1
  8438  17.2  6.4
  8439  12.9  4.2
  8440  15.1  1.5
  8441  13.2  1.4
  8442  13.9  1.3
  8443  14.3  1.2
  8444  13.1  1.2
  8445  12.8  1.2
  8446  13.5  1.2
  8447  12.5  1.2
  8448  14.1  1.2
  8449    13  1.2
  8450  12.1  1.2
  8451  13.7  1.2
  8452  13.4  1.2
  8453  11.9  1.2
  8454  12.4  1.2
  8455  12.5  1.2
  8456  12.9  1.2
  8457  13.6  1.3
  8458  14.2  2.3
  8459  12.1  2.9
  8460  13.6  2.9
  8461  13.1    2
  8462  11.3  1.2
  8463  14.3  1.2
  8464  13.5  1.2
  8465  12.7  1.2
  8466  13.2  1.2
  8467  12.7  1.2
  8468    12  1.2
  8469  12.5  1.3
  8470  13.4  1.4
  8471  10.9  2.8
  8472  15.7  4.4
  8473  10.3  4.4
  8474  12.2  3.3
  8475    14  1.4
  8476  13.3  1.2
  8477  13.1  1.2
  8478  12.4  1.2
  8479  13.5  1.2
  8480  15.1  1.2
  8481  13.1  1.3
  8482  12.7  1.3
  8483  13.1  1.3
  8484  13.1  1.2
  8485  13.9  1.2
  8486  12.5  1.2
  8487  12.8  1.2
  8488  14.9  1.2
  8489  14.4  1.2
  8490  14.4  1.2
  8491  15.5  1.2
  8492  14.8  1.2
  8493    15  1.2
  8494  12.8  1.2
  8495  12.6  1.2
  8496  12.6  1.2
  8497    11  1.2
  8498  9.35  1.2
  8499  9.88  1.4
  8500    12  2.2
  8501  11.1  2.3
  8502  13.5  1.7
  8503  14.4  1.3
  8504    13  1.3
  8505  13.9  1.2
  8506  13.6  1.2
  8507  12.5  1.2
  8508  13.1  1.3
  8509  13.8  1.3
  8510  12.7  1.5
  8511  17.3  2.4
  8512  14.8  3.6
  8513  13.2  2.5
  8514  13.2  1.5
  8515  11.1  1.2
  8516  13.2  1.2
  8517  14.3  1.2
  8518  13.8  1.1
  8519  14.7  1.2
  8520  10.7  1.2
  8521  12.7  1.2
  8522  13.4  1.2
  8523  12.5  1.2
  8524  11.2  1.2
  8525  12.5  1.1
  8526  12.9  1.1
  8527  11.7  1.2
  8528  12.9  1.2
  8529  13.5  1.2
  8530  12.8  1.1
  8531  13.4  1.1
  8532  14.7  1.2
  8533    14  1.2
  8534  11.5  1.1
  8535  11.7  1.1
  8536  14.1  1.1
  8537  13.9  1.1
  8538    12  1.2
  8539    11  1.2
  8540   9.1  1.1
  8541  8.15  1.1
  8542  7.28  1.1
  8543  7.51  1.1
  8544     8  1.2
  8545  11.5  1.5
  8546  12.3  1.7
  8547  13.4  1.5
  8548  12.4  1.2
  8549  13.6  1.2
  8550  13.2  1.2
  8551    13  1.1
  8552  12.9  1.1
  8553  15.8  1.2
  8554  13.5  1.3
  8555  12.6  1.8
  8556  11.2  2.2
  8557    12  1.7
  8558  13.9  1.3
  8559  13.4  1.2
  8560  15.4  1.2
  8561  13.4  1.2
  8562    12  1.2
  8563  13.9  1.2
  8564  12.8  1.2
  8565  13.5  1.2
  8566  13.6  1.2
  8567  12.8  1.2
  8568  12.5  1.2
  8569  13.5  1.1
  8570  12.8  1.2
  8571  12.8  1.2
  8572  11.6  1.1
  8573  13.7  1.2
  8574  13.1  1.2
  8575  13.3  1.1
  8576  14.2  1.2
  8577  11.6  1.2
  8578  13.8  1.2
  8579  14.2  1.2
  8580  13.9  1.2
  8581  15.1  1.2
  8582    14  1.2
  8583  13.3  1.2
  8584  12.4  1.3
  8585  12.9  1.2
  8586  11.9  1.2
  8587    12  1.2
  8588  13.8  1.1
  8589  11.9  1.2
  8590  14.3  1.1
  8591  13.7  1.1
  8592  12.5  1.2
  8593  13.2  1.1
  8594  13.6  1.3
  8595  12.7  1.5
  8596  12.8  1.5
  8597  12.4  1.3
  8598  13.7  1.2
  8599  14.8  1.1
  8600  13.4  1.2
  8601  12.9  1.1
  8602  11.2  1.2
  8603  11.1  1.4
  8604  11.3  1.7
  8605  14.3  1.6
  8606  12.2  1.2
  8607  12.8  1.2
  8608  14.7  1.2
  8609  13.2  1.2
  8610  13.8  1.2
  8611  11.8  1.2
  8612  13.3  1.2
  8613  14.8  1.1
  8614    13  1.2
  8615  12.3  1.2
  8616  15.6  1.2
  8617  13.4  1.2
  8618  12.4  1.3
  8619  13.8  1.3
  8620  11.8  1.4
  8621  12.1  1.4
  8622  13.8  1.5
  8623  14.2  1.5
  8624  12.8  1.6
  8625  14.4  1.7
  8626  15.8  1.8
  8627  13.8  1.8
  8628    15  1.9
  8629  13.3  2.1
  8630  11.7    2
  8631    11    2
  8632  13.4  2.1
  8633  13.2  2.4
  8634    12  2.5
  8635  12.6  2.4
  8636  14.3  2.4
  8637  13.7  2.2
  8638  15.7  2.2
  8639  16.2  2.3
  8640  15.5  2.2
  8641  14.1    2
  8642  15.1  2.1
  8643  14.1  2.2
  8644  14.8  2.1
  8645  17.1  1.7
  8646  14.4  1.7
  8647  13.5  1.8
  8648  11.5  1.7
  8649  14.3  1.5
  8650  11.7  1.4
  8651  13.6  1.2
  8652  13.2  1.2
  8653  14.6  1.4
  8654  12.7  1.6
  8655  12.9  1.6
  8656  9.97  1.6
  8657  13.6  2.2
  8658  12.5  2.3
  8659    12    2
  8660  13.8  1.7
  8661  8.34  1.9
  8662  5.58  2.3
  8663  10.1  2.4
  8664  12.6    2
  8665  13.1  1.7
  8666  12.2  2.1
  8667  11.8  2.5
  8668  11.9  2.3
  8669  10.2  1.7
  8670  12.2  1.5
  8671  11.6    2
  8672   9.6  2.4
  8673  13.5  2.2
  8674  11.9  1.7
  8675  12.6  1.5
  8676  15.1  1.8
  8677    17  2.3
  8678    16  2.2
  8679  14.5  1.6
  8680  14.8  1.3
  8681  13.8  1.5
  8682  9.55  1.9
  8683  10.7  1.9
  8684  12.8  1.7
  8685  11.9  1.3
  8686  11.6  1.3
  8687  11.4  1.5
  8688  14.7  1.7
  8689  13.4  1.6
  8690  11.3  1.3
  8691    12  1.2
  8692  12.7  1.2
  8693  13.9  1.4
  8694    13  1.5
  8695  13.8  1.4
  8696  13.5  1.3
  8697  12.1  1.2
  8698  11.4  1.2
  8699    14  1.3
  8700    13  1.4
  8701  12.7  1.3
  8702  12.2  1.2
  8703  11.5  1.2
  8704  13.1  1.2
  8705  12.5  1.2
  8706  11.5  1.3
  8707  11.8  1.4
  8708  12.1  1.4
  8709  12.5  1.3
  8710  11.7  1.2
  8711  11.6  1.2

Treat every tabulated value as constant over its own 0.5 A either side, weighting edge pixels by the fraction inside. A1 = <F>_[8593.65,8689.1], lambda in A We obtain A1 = 13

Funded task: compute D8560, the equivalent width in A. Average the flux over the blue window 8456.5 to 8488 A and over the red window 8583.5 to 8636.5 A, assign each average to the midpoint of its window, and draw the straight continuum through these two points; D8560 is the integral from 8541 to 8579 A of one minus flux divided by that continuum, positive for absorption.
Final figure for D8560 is 1.4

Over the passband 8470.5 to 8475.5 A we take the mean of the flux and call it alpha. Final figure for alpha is 12.6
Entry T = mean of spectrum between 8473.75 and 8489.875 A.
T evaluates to 13.4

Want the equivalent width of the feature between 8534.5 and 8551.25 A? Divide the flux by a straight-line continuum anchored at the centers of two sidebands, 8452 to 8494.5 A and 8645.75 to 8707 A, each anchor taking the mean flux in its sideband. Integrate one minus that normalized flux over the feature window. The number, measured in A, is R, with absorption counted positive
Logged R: 2.2 A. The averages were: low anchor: 13.2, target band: 11.3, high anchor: 12.5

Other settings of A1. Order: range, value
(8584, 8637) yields 13.1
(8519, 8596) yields 12.7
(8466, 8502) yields 12.9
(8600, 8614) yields 12.9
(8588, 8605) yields 12.9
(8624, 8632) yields 13.5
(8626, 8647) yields 14.1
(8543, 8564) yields 12.7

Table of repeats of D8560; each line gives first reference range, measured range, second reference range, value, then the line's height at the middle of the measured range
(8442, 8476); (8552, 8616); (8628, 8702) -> -1.2 A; 12.9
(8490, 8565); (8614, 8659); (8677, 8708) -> -2.9 A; 12.7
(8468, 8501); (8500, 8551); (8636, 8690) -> 1.7 A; 13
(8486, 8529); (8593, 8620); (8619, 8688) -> -0.2 A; 13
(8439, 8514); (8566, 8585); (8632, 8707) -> -0.4 A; 13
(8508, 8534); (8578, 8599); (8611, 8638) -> 0.1 A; 13.3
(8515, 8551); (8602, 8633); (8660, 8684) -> -2.6 A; 12.2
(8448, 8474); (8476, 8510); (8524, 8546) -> -2.2 A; 12.3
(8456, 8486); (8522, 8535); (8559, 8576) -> 0.4 A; 13.1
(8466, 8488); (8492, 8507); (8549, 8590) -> 0.6 A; 13.1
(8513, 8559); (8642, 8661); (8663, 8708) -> -1.1 A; 12.6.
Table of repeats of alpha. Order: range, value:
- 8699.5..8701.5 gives 12.8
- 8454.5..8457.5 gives 13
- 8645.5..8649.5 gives 13.4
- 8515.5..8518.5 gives 13.8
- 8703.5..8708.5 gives 12.2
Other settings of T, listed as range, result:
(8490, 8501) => 12.6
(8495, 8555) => 12.5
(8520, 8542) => 12.2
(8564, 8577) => 13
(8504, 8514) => 13.8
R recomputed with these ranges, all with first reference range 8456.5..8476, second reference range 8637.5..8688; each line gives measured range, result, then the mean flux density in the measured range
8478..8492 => -0.9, 13.8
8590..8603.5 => -0.1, 13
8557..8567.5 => -0.4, 13.4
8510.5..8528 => -0.3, 13.1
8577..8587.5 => -0.3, 13.3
